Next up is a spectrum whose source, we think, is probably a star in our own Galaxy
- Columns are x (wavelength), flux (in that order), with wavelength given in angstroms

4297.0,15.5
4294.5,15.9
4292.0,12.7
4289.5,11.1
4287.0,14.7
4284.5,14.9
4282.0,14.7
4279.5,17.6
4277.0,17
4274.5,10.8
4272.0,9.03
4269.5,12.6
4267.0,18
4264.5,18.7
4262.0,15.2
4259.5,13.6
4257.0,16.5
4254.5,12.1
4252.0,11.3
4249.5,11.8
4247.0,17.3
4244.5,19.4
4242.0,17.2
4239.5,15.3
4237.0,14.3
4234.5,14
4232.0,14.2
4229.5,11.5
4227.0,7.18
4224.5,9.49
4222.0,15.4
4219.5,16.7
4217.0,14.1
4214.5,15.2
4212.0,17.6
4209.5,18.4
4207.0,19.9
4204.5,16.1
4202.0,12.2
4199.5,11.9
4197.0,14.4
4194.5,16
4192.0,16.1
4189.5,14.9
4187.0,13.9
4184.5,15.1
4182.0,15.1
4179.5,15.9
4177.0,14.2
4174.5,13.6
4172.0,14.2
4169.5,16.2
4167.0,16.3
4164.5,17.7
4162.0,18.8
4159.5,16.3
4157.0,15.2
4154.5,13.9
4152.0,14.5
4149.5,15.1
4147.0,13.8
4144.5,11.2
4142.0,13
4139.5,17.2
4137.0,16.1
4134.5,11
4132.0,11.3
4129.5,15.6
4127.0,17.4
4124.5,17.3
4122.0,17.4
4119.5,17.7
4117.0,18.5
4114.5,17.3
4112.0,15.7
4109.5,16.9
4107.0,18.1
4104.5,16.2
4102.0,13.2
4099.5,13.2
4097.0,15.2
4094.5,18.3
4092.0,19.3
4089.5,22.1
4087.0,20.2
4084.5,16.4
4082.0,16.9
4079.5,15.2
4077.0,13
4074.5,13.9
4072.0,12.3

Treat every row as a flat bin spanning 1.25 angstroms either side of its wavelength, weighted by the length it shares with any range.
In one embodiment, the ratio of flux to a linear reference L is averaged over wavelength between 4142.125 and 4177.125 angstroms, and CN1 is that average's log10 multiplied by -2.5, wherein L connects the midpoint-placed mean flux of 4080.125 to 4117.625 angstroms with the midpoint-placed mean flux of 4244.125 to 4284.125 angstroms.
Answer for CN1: 0.08 mag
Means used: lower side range 17.1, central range 15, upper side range 14.6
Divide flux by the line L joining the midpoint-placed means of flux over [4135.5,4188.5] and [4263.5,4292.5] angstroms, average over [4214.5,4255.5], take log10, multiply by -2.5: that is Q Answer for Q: 0.06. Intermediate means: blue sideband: 15.1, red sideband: 14.3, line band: 13.9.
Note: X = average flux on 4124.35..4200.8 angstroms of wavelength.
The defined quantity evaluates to 14.9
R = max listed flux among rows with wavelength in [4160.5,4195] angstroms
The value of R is 18.8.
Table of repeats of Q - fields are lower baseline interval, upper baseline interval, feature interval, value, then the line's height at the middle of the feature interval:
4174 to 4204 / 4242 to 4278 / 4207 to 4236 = 0.023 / 14.5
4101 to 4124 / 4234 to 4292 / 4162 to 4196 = 0.029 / 15.9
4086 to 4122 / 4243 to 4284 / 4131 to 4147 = 0.242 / 16.7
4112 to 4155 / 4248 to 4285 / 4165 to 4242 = 0.001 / 14.7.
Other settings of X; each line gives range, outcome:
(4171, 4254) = 14.6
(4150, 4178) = 15.5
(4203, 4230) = 14.8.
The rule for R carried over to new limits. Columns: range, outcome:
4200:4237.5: 19.9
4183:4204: 16.1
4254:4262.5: 16.5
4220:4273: 19.4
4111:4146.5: 18.5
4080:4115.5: 22.1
